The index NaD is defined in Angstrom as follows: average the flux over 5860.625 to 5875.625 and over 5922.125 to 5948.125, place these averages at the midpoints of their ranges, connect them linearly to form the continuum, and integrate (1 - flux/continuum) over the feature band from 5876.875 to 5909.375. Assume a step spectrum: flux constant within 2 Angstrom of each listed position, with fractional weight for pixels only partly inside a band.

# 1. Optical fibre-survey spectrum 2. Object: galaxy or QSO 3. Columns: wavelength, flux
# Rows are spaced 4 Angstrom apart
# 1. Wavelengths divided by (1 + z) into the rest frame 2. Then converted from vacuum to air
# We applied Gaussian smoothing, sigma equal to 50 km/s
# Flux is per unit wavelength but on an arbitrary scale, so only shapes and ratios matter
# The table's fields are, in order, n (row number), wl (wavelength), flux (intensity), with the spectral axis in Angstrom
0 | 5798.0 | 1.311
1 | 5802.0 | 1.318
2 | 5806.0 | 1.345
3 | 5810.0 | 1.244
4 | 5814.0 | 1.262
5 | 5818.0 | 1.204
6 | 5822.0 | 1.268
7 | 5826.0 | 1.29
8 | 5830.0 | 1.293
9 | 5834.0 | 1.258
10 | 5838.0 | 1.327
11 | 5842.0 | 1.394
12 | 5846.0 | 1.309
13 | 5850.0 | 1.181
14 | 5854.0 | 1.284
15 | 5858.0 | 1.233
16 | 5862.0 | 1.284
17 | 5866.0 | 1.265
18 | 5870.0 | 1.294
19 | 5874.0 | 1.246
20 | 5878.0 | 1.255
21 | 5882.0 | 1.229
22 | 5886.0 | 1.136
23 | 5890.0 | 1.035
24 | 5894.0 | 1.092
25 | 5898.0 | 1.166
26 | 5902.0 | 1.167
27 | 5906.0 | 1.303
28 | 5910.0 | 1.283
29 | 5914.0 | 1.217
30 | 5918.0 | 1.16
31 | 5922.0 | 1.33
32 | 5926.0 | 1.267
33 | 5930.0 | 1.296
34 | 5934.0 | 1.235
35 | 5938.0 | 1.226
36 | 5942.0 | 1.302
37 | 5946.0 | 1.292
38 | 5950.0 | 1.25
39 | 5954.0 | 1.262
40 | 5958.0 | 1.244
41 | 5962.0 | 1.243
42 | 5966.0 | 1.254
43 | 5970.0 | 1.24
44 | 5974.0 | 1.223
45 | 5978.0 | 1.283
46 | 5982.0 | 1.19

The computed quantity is 2.5 Angstrom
